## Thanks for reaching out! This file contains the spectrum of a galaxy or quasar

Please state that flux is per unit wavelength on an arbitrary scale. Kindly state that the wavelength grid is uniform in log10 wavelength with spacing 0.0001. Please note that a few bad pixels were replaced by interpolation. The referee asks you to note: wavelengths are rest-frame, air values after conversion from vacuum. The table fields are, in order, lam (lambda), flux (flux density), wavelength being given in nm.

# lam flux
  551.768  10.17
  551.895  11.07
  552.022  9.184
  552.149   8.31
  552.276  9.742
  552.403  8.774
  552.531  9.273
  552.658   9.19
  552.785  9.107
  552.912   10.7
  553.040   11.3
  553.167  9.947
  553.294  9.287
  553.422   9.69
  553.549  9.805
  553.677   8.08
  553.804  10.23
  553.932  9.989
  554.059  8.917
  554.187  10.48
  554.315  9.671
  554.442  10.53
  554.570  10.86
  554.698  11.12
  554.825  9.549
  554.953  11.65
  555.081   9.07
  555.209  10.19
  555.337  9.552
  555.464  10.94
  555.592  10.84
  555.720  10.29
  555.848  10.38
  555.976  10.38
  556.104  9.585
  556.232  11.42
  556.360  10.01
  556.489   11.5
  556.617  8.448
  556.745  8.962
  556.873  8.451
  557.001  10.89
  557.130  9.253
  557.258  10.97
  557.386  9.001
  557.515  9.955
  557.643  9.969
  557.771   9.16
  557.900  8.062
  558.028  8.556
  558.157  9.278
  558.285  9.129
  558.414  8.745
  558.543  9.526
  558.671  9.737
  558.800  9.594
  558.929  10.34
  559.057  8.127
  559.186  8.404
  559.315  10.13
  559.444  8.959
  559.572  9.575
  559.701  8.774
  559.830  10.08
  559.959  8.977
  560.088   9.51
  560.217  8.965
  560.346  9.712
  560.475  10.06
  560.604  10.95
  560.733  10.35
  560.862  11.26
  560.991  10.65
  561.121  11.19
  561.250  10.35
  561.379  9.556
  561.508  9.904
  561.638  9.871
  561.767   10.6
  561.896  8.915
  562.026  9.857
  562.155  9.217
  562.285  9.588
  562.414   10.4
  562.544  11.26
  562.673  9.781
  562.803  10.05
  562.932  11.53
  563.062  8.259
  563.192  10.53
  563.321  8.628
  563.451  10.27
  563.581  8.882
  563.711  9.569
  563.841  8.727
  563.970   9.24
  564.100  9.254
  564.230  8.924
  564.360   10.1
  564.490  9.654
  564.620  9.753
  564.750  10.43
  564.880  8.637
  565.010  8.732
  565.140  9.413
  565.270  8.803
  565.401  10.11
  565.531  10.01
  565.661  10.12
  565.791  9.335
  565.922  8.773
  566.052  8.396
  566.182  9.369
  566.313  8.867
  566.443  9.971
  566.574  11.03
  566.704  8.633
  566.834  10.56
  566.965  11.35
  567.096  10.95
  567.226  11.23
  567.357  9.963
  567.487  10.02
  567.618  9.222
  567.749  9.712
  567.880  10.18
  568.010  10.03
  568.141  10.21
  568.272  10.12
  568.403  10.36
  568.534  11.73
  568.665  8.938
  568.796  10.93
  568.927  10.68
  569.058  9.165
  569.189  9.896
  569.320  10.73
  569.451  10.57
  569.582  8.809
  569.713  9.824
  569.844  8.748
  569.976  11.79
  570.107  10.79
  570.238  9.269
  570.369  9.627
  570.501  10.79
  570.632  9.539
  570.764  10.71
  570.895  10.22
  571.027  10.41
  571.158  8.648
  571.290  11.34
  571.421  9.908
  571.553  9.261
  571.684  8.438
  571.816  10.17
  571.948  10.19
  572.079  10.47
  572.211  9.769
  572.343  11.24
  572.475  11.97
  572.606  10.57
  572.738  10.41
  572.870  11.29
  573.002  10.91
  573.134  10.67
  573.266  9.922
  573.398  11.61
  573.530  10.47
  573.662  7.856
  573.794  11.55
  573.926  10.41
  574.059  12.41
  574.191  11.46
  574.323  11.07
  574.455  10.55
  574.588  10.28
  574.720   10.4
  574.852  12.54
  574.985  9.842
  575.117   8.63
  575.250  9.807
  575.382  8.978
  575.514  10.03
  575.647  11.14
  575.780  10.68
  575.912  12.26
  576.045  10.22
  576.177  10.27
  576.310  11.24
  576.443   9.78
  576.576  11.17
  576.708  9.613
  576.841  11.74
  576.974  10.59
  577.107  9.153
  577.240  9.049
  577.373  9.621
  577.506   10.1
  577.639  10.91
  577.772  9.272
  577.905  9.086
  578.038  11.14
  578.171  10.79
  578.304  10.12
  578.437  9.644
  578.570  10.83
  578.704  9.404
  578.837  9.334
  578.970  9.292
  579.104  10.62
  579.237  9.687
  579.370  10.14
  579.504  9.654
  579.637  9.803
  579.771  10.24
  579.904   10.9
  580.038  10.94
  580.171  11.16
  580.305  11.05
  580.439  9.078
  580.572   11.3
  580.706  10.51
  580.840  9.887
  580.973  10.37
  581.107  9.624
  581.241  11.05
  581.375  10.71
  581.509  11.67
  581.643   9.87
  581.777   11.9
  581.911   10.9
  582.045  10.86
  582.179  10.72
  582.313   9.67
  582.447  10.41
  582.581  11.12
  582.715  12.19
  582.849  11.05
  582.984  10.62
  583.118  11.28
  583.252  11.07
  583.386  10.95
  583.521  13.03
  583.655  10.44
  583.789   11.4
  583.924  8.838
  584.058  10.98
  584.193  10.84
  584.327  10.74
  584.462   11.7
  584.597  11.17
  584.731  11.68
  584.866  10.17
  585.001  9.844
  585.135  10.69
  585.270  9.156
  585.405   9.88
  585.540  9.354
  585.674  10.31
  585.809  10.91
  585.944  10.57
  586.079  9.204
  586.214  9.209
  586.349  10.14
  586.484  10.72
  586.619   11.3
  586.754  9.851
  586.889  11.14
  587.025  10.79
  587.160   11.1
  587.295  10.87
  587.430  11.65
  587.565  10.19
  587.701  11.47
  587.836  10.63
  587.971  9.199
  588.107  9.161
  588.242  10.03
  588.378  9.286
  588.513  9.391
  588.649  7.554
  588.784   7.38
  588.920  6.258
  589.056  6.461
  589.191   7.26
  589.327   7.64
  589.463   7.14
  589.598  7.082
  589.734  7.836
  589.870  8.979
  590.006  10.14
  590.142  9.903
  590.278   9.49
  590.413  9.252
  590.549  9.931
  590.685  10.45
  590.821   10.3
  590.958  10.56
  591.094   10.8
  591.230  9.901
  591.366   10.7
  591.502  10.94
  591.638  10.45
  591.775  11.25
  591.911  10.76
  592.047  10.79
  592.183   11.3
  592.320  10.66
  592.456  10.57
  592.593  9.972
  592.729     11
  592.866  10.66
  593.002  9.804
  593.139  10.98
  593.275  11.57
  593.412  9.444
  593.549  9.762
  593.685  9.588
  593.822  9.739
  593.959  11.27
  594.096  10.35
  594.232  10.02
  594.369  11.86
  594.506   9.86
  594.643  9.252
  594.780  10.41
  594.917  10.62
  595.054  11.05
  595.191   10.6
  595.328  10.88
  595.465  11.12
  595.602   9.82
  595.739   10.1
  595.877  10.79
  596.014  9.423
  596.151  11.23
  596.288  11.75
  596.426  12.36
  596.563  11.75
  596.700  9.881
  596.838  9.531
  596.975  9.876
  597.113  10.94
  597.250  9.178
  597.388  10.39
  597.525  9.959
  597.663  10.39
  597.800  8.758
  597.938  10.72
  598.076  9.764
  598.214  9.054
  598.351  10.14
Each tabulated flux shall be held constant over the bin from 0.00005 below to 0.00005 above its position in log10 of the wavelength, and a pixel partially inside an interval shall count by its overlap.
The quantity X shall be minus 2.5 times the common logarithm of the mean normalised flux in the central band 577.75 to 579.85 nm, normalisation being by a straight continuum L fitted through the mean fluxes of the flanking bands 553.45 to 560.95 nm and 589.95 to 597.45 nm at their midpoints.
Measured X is 0.023 mag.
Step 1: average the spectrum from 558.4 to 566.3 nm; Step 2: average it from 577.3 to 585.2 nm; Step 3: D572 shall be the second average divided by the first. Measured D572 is 1.09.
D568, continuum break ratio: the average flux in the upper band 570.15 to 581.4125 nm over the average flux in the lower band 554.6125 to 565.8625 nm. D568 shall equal 1.06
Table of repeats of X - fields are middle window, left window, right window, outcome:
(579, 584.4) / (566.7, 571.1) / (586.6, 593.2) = -0.08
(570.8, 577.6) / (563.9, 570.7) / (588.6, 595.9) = -0.06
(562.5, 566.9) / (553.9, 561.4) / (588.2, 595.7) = 0.03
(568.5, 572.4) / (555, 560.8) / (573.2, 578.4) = 0.01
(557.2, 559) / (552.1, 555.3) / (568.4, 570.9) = 0.06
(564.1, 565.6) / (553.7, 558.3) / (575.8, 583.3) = 0.07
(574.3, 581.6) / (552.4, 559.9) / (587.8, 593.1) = -0.08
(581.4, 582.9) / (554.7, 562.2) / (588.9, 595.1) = -0.11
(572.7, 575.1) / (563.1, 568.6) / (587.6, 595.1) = -0.10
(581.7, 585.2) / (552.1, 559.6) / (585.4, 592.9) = -0.12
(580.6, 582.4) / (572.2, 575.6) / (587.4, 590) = -0.11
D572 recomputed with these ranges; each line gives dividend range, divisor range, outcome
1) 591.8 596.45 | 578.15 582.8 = 1.01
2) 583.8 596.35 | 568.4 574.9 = 0.97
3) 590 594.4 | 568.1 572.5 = 1.03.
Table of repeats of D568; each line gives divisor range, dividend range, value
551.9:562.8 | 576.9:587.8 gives 1.07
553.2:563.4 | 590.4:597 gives 1.07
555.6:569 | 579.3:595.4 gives 1.05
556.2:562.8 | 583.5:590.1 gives 1.01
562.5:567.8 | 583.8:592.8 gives 1.02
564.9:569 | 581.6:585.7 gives 1.08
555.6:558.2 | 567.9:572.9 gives 1.05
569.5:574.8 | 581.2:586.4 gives 1.03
